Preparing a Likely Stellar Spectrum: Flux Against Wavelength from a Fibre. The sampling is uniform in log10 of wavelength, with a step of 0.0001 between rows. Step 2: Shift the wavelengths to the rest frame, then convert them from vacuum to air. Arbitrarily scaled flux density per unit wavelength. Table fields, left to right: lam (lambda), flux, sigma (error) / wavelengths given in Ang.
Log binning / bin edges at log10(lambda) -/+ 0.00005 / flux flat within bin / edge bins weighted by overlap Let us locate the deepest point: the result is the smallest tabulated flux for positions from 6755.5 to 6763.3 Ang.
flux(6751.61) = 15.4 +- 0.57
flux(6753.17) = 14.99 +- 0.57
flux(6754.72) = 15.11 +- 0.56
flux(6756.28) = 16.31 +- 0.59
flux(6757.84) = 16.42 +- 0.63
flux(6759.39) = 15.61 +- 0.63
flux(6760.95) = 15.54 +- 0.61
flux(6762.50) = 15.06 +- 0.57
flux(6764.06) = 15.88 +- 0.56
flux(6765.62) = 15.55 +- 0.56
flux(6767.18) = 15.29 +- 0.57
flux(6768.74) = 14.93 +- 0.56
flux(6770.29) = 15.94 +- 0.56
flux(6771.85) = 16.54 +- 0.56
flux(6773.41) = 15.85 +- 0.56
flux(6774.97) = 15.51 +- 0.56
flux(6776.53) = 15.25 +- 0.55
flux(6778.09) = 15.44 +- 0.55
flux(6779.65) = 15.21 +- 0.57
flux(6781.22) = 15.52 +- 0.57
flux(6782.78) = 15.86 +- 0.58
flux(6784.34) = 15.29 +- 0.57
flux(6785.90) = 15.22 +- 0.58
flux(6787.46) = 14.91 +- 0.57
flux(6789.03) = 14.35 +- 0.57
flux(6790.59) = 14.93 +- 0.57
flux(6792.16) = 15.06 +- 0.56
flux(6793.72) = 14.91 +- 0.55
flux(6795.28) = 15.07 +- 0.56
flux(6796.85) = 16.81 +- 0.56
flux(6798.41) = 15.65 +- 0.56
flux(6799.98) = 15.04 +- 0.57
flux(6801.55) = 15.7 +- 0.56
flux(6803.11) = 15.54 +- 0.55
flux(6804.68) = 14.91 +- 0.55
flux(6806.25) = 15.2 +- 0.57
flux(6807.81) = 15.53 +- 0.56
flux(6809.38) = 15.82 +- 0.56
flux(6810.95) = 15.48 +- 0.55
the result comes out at 15.06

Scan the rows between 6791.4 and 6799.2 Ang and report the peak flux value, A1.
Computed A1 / 16.81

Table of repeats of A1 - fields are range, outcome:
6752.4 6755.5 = 15.11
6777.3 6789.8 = 15.86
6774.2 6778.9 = 15.51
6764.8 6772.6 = 16.54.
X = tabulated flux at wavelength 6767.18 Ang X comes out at 15.29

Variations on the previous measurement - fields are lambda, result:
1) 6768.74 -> 14.93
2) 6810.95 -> 15.48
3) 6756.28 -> 16.31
